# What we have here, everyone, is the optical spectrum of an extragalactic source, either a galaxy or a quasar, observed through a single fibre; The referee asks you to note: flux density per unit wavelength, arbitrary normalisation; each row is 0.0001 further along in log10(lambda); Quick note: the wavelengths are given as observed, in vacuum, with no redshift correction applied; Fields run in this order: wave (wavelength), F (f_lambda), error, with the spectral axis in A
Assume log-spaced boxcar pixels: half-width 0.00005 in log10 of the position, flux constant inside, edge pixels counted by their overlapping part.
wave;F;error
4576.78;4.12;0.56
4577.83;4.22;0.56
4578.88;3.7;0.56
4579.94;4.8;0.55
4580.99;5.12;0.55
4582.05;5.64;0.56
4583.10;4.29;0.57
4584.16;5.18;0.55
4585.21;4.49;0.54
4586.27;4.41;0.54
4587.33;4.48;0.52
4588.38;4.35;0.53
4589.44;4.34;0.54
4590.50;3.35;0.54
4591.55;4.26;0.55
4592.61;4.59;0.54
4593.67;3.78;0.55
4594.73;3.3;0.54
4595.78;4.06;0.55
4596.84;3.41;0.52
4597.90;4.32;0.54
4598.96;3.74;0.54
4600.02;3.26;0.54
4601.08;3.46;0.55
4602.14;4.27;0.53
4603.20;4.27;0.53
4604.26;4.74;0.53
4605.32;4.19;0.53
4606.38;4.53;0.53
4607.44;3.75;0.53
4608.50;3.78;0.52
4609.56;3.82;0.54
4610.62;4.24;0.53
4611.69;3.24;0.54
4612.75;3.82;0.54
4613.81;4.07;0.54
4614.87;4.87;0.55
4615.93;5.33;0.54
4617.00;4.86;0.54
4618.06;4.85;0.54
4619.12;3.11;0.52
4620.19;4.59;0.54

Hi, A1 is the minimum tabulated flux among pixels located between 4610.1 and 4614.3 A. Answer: 3.24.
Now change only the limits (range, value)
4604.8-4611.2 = 3.75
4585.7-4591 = 3.35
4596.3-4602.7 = 3.26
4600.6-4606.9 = 3.46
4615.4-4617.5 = 4.86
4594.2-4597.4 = 3.3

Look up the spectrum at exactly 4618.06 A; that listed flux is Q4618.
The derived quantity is 4.85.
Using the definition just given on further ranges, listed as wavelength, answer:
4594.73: 3.3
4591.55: 4.26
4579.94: 4.8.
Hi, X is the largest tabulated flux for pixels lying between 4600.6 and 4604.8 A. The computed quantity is 4.74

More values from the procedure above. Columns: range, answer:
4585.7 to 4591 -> 4.48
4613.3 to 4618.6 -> 5.33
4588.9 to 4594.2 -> 4.59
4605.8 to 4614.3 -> 4.53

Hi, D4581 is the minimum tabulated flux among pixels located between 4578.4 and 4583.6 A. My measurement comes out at 3.7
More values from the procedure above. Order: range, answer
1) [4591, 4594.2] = 3.78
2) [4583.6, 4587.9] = 4.41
